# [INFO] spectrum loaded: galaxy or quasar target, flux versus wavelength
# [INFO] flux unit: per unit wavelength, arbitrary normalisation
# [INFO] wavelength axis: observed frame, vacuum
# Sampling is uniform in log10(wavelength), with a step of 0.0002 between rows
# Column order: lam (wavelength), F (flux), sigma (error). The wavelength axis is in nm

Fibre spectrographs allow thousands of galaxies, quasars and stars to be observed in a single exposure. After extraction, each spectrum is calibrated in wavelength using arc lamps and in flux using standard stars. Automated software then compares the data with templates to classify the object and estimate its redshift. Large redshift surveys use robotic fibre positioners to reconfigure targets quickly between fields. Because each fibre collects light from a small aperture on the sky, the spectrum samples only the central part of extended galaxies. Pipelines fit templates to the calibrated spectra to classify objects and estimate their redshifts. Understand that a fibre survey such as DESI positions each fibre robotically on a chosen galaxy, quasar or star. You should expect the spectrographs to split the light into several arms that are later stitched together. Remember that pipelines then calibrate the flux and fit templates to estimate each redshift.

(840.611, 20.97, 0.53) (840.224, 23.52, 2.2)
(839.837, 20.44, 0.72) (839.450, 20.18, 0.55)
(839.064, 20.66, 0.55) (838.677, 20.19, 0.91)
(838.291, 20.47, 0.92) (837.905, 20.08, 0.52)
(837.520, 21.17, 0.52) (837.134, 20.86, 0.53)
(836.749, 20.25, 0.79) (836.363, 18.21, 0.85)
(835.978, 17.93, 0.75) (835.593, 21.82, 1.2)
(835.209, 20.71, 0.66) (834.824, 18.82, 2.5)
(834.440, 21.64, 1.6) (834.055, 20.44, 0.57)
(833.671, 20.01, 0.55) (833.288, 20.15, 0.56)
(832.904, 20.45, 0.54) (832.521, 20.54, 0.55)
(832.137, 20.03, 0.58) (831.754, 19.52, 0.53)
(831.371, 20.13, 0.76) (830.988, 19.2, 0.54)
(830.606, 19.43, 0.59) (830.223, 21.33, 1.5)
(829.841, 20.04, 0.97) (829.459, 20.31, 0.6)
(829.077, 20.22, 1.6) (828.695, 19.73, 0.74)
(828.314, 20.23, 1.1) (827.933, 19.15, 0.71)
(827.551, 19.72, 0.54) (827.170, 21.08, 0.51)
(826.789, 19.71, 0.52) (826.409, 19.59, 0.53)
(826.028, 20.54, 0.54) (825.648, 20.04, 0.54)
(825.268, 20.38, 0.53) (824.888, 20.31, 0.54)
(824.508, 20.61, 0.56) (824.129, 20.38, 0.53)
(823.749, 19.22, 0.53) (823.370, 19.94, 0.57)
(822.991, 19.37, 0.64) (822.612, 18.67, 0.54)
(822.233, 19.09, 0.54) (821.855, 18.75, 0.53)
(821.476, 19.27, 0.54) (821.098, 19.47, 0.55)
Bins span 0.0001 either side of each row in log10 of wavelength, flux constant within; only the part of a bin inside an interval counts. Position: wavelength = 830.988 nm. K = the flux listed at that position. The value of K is 19.2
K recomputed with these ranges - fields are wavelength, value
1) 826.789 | 19.71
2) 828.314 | 20.23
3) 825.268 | 20.38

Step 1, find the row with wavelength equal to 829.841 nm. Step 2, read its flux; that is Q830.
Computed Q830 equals 20.04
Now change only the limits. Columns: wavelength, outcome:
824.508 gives 20.61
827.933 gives 19.15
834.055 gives 20.44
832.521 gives 20.54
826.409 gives 19.59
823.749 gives 19.22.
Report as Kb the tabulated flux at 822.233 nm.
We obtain 19.09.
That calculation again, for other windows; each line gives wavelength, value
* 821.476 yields 19.27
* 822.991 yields 19.37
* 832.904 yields 20.45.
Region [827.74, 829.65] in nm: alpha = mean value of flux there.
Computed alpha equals 19.9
